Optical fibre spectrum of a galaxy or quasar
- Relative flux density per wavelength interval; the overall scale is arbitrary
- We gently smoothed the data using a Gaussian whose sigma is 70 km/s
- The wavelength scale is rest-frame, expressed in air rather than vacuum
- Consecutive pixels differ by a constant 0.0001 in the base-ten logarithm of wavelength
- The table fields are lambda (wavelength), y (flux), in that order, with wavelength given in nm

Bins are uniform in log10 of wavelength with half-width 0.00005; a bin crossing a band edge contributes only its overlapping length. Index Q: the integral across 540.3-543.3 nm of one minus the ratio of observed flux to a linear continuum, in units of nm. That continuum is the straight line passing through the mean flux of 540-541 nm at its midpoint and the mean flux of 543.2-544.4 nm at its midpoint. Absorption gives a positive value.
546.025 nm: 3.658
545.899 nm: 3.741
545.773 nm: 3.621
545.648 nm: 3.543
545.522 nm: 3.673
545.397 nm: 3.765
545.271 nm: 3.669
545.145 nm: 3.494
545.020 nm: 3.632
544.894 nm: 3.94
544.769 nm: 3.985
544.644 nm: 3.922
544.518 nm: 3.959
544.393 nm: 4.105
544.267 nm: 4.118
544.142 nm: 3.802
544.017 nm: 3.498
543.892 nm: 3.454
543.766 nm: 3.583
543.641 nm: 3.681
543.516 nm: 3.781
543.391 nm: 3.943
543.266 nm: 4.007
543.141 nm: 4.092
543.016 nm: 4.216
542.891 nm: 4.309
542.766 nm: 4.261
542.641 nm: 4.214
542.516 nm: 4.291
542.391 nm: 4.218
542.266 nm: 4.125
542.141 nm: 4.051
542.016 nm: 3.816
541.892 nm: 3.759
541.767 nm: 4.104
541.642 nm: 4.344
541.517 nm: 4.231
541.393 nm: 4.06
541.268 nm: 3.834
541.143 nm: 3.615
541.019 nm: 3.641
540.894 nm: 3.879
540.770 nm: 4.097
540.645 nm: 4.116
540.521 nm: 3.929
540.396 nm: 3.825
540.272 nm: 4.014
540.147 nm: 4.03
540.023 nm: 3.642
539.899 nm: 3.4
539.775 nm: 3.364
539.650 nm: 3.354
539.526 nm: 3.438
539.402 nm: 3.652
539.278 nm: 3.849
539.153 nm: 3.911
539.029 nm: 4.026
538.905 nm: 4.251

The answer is -0.13 nm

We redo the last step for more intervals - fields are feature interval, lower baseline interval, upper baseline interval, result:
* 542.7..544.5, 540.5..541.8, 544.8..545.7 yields -0.05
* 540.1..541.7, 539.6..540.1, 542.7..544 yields -0.16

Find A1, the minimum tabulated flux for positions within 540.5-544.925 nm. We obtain 3.454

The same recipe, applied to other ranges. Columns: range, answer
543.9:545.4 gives 3.494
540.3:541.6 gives 3.615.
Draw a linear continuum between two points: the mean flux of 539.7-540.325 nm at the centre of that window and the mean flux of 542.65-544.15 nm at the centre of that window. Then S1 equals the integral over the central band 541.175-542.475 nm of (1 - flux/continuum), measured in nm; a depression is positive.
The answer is -0.086 nm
